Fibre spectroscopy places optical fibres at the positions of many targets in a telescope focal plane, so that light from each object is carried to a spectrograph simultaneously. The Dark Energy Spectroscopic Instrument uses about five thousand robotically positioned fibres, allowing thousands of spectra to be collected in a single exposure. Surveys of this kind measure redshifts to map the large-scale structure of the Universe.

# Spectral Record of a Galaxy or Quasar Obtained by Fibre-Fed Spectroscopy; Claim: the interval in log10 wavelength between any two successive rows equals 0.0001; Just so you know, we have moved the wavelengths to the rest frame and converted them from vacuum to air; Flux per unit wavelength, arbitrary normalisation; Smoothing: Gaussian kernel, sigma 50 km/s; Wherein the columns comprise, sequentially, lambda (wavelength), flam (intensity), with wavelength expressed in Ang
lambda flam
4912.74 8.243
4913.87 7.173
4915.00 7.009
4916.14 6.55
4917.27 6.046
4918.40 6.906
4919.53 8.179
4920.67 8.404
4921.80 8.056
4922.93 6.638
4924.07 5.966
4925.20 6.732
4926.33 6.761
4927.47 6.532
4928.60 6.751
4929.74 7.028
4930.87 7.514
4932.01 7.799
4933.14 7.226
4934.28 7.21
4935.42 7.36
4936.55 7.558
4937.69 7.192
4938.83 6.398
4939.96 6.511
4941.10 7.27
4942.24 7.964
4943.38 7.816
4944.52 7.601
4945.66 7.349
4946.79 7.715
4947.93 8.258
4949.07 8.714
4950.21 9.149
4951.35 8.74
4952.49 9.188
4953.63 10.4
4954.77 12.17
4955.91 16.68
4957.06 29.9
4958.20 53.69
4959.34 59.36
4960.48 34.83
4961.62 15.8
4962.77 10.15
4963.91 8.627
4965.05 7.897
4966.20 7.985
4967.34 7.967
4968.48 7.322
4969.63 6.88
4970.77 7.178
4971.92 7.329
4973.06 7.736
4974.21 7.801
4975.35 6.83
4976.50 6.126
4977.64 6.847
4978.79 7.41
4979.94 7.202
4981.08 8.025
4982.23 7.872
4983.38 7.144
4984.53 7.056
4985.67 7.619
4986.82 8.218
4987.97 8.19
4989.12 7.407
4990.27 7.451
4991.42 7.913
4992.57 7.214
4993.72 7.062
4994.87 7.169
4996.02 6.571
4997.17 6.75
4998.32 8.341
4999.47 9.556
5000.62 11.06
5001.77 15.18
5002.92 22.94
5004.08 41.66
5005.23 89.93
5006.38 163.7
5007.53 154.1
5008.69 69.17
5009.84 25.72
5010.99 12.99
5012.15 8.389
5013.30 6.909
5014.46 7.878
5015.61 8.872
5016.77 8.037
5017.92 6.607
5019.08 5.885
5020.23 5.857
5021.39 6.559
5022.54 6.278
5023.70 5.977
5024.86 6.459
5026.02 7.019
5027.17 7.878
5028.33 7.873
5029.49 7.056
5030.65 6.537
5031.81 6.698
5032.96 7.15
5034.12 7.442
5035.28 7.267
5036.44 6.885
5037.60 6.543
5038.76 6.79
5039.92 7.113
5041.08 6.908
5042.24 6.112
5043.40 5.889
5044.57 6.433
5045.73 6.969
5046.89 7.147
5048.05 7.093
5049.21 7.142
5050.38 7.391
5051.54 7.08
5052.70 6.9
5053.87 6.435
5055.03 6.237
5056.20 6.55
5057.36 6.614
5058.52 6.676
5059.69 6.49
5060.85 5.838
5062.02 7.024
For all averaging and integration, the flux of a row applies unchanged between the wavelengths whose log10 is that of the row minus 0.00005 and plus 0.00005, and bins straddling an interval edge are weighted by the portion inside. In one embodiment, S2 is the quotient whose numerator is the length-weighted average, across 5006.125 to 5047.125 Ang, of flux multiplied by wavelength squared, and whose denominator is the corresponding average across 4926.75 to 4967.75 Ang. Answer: 1.37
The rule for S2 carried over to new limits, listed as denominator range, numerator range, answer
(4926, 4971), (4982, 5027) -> 1.78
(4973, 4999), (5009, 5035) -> 1.21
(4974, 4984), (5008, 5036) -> 1.57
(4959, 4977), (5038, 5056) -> 0.56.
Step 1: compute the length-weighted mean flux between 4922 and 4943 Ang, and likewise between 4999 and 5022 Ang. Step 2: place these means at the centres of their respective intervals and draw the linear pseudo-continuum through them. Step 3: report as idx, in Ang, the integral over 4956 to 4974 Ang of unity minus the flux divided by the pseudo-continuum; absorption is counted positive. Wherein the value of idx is -0.99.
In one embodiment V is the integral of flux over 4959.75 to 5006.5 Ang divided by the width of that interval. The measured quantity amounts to 14.5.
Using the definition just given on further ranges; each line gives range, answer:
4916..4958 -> 8.92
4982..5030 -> 20.1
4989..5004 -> 10.7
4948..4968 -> 18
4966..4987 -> 7.37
